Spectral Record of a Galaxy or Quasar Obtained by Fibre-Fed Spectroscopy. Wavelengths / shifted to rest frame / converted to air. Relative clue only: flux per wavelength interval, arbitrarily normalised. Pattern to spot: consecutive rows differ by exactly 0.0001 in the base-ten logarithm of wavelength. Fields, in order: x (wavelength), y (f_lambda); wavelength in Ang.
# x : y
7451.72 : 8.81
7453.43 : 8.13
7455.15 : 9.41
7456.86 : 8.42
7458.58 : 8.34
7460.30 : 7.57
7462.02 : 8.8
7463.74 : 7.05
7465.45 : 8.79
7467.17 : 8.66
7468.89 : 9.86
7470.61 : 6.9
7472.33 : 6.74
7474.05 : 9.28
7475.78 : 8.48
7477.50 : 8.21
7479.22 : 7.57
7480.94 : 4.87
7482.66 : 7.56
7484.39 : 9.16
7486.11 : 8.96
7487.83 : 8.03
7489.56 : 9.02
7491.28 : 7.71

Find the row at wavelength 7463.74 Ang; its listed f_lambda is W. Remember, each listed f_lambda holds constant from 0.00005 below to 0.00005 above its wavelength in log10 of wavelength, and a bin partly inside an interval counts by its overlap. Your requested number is 7.05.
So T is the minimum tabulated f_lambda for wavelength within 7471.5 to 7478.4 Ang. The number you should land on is 6.74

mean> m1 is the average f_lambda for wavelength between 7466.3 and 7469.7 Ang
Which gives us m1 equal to 9.25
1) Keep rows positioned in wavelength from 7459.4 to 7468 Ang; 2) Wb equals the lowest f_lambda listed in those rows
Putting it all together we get 7.05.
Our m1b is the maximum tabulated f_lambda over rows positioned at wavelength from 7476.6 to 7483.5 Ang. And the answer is 8.21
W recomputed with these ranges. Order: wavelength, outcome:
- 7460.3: 7.57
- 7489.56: 9.02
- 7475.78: 8.48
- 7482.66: 7.56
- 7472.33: 6.74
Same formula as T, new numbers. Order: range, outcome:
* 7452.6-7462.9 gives 7.57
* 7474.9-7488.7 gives 4.87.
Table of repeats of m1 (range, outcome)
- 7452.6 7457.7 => 8.66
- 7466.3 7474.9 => 8.29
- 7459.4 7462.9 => 8.17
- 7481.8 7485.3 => 8.36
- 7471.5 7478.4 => 8.17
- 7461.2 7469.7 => 8.63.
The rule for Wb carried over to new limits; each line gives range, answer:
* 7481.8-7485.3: 7.56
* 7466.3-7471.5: 6.9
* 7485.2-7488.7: 8.03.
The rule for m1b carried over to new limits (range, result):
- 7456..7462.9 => 8.8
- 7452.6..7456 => 9.41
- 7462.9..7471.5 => 9.86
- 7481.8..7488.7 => 9.16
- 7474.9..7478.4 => 8.48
